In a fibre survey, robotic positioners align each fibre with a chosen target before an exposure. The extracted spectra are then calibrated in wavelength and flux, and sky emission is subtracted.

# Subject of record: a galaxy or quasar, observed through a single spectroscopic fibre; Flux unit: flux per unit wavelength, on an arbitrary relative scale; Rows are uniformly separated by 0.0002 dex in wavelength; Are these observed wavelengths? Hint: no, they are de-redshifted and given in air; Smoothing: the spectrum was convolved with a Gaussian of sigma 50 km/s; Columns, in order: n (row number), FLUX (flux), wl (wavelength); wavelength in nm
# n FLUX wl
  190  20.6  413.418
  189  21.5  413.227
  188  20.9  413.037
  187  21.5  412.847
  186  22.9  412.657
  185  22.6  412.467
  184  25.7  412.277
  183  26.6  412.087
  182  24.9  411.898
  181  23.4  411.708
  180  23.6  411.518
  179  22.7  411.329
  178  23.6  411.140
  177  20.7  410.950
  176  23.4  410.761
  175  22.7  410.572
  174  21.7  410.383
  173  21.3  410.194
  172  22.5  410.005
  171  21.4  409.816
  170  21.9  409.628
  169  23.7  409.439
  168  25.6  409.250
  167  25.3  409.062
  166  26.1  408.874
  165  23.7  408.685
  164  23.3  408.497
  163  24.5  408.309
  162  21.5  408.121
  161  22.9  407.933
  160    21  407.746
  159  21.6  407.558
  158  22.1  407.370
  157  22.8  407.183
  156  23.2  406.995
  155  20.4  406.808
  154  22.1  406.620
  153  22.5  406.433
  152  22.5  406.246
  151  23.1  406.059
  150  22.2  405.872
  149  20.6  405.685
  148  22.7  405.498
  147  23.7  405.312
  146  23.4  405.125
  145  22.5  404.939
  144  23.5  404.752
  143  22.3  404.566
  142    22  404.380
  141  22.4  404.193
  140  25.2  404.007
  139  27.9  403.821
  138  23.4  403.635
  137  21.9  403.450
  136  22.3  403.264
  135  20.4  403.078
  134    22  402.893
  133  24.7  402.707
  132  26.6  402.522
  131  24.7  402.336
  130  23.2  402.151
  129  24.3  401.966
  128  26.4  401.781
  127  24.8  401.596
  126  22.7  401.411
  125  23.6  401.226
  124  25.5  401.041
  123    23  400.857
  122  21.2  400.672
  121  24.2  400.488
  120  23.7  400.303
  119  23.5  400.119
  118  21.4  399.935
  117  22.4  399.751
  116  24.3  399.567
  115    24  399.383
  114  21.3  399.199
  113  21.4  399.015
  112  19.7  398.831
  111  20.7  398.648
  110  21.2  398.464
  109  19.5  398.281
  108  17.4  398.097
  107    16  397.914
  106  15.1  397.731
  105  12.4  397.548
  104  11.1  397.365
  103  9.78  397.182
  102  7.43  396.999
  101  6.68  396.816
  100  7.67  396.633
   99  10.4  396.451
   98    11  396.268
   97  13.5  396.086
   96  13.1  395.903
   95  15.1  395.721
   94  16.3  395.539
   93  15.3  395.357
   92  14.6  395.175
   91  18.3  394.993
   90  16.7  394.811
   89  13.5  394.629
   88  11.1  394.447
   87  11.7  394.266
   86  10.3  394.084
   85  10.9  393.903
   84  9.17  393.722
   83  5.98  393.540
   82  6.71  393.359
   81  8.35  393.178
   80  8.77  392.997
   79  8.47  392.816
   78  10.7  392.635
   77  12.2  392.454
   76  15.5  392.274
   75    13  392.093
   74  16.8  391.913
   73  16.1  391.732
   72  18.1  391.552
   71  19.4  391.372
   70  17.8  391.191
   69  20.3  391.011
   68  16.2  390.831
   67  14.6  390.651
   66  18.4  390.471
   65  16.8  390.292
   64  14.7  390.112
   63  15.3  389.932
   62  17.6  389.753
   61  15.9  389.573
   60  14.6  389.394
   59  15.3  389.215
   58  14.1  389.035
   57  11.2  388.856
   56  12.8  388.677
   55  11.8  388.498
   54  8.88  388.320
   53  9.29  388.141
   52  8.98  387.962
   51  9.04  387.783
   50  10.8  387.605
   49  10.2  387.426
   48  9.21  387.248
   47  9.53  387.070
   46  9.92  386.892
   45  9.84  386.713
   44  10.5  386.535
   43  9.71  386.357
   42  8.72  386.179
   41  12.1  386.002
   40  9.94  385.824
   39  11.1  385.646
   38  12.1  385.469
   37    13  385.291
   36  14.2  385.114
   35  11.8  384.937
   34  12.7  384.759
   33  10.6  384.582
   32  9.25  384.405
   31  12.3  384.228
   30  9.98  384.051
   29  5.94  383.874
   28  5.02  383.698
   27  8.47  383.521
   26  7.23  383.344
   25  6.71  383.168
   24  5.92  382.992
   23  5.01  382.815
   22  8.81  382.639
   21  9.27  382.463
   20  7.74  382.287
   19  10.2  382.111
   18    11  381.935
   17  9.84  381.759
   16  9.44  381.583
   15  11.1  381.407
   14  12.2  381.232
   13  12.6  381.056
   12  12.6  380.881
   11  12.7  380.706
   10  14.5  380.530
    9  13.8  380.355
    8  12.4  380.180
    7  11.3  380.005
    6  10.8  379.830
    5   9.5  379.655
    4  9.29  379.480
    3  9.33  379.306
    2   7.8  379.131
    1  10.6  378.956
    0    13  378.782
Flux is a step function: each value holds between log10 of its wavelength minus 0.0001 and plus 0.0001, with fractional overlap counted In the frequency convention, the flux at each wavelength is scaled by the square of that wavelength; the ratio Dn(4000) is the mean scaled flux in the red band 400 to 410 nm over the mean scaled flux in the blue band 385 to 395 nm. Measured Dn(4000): 2.0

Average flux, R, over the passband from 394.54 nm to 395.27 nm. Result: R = 15.8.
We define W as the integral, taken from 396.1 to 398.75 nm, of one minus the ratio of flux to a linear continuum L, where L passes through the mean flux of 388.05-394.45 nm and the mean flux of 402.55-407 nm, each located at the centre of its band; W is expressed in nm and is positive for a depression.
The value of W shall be 0.66 nm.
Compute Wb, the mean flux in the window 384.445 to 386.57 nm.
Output 11.3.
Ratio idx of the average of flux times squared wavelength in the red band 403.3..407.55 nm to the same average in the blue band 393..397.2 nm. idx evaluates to 2.1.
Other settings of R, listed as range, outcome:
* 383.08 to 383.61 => 7.47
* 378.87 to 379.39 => 9.22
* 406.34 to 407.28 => 22.2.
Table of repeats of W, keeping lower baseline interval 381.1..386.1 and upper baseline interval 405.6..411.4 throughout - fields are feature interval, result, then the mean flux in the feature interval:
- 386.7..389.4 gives 0.27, 10.9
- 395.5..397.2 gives 0.55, 11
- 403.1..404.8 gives -0.25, 23.3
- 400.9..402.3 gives -0.38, 24.3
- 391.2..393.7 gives 0.32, 12.4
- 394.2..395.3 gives 0.08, 14.4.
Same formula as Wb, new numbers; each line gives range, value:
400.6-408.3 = 23.1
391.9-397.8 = 11.7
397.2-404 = 21.8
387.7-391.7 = 14.6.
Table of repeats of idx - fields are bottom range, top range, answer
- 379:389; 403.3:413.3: 2.55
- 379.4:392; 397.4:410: 2.09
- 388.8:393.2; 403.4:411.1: 1.66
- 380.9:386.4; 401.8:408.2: 2.59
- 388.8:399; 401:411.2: 1.76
